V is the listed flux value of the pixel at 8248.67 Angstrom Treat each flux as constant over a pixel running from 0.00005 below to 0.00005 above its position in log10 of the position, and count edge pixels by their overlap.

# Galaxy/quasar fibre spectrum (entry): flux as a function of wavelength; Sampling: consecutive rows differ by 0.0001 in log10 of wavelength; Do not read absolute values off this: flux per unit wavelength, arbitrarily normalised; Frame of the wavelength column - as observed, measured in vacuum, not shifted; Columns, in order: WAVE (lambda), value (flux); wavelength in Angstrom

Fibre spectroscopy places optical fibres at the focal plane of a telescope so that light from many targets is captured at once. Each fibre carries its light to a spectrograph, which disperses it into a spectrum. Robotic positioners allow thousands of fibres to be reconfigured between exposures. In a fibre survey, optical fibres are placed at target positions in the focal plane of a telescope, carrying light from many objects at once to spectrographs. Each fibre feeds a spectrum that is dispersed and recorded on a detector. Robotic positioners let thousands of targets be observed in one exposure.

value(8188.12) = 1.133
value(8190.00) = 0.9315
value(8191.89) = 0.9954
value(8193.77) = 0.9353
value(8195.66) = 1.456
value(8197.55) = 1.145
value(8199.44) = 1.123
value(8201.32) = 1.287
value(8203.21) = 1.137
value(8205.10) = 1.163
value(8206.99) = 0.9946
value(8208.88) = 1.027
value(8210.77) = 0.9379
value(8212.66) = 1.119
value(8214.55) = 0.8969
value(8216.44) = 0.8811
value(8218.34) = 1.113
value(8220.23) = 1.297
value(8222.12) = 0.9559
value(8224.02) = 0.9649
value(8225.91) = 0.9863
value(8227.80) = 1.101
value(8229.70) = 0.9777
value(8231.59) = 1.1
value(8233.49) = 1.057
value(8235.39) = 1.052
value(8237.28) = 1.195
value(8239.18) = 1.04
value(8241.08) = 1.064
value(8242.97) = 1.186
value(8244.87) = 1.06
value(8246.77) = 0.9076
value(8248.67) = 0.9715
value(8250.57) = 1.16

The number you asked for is 0.9715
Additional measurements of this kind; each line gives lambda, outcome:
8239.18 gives 1.04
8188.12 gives 1.133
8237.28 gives 1.195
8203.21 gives 1.137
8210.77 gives 0.9379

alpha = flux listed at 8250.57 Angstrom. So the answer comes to 1.16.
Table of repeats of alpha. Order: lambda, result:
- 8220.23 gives 1.297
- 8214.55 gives 0.8969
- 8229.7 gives 0.9777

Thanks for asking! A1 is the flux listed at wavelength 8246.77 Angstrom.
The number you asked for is 0.9076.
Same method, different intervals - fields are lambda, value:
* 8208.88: 1.027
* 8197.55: 1.145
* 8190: 0.9315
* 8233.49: 1.057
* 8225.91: 0.9863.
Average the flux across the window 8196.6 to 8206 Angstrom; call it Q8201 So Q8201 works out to 1.17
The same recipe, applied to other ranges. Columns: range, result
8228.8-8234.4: 1.05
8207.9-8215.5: 0.996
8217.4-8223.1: 1.12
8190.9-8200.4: 1.13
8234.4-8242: 1.09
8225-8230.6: 1.02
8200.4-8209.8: 1.12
